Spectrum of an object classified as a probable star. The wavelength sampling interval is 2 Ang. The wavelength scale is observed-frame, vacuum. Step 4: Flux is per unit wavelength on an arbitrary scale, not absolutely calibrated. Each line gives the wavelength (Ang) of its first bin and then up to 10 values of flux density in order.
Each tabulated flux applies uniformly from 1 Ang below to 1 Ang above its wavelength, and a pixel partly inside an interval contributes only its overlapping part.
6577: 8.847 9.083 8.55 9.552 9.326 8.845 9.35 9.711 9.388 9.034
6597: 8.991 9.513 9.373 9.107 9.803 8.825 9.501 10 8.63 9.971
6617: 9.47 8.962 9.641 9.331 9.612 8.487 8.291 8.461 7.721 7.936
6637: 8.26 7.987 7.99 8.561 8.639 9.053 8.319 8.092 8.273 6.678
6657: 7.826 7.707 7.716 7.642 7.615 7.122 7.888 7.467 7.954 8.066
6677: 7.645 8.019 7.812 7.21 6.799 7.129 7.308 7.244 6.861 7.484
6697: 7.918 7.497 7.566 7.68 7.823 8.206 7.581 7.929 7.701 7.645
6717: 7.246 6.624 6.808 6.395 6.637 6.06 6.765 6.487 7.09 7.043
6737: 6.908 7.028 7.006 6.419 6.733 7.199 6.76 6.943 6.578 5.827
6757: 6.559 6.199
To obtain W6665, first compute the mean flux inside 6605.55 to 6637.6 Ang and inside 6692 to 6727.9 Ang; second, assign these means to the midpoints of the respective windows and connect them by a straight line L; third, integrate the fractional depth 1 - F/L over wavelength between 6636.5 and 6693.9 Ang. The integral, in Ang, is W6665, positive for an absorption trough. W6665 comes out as 2.84 Ang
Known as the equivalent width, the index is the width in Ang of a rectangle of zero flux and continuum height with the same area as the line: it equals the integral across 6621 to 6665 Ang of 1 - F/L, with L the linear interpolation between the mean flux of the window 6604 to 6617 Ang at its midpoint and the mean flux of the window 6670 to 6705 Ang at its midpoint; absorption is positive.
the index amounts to 2.07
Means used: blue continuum 9.46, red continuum 7.52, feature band 8.24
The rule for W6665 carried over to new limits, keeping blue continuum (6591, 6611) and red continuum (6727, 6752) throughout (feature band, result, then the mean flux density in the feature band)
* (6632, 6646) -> 0.8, 8.16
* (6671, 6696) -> 1.2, 7.46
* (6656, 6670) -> 1.0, 7.65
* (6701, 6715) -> -0.7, 7.79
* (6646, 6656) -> 0.4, 8.08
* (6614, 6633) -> -0.3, 9.06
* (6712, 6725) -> 0.3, 7.04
